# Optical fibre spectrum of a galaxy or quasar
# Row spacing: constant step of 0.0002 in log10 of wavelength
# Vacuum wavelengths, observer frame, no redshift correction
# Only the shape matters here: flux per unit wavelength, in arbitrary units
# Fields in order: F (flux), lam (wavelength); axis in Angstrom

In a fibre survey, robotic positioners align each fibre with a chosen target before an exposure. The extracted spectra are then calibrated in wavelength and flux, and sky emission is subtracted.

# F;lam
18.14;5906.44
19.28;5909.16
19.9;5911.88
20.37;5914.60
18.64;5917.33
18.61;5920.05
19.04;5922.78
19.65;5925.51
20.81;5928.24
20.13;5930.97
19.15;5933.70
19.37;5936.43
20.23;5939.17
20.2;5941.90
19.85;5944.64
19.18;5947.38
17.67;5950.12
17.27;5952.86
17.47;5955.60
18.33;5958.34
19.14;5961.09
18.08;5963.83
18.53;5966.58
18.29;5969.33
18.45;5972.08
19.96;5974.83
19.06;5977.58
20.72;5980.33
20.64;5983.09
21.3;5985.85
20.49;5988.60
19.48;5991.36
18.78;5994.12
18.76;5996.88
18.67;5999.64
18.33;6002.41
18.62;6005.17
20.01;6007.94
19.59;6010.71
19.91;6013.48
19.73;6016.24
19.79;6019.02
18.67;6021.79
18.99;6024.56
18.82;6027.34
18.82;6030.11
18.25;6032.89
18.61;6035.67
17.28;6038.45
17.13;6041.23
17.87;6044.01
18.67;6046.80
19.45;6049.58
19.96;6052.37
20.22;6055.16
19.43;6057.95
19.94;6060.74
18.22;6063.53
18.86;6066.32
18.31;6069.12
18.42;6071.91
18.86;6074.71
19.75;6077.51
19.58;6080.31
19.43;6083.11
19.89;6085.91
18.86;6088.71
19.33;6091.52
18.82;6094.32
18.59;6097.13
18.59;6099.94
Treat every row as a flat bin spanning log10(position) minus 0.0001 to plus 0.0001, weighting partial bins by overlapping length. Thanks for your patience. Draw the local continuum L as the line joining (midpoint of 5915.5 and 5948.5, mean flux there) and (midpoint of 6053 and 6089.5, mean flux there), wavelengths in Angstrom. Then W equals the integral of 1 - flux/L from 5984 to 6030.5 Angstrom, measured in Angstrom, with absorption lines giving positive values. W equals 0.1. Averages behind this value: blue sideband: 19.6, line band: 19.4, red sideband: 19.2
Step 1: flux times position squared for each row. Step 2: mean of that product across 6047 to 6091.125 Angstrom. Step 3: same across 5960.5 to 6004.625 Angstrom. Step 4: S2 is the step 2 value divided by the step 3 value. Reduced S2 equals 1.0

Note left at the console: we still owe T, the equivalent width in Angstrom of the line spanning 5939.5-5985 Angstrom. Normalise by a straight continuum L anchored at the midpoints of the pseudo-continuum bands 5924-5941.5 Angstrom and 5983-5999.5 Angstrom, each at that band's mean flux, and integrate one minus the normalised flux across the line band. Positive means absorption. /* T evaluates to 1.9 Angstrom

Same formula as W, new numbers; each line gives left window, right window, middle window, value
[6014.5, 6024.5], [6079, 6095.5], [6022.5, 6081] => 1.6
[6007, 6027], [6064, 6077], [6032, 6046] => 0.9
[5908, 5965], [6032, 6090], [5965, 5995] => -0.8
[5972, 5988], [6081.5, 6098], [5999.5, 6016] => 0.5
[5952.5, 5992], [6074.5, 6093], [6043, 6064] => 0.1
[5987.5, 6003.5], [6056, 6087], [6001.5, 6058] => 0.5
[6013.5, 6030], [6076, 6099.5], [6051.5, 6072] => 0.1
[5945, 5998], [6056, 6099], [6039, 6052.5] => 0.5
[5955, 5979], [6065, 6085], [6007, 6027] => -0.7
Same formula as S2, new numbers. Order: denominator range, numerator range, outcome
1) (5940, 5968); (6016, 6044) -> 1.02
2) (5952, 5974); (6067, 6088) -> 1.09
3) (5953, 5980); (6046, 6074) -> 1.06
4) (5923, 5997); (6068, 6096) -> 1.03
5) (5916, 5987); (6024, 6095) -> 1.02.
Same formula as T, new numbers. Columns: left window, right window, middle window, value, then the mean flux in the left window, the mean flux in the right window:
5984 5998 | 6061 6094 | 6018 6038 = 0.8 Angstrom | 19.8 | 19.1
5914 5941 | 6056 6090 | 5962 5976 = 0.6 Angstrom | 19.6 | 19.2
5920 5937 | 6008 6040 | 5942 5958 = 0.9 Angstrom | 19.6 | 19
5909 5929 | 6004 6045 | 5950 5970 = 1.2 Angstrom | 19.5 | 18.8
